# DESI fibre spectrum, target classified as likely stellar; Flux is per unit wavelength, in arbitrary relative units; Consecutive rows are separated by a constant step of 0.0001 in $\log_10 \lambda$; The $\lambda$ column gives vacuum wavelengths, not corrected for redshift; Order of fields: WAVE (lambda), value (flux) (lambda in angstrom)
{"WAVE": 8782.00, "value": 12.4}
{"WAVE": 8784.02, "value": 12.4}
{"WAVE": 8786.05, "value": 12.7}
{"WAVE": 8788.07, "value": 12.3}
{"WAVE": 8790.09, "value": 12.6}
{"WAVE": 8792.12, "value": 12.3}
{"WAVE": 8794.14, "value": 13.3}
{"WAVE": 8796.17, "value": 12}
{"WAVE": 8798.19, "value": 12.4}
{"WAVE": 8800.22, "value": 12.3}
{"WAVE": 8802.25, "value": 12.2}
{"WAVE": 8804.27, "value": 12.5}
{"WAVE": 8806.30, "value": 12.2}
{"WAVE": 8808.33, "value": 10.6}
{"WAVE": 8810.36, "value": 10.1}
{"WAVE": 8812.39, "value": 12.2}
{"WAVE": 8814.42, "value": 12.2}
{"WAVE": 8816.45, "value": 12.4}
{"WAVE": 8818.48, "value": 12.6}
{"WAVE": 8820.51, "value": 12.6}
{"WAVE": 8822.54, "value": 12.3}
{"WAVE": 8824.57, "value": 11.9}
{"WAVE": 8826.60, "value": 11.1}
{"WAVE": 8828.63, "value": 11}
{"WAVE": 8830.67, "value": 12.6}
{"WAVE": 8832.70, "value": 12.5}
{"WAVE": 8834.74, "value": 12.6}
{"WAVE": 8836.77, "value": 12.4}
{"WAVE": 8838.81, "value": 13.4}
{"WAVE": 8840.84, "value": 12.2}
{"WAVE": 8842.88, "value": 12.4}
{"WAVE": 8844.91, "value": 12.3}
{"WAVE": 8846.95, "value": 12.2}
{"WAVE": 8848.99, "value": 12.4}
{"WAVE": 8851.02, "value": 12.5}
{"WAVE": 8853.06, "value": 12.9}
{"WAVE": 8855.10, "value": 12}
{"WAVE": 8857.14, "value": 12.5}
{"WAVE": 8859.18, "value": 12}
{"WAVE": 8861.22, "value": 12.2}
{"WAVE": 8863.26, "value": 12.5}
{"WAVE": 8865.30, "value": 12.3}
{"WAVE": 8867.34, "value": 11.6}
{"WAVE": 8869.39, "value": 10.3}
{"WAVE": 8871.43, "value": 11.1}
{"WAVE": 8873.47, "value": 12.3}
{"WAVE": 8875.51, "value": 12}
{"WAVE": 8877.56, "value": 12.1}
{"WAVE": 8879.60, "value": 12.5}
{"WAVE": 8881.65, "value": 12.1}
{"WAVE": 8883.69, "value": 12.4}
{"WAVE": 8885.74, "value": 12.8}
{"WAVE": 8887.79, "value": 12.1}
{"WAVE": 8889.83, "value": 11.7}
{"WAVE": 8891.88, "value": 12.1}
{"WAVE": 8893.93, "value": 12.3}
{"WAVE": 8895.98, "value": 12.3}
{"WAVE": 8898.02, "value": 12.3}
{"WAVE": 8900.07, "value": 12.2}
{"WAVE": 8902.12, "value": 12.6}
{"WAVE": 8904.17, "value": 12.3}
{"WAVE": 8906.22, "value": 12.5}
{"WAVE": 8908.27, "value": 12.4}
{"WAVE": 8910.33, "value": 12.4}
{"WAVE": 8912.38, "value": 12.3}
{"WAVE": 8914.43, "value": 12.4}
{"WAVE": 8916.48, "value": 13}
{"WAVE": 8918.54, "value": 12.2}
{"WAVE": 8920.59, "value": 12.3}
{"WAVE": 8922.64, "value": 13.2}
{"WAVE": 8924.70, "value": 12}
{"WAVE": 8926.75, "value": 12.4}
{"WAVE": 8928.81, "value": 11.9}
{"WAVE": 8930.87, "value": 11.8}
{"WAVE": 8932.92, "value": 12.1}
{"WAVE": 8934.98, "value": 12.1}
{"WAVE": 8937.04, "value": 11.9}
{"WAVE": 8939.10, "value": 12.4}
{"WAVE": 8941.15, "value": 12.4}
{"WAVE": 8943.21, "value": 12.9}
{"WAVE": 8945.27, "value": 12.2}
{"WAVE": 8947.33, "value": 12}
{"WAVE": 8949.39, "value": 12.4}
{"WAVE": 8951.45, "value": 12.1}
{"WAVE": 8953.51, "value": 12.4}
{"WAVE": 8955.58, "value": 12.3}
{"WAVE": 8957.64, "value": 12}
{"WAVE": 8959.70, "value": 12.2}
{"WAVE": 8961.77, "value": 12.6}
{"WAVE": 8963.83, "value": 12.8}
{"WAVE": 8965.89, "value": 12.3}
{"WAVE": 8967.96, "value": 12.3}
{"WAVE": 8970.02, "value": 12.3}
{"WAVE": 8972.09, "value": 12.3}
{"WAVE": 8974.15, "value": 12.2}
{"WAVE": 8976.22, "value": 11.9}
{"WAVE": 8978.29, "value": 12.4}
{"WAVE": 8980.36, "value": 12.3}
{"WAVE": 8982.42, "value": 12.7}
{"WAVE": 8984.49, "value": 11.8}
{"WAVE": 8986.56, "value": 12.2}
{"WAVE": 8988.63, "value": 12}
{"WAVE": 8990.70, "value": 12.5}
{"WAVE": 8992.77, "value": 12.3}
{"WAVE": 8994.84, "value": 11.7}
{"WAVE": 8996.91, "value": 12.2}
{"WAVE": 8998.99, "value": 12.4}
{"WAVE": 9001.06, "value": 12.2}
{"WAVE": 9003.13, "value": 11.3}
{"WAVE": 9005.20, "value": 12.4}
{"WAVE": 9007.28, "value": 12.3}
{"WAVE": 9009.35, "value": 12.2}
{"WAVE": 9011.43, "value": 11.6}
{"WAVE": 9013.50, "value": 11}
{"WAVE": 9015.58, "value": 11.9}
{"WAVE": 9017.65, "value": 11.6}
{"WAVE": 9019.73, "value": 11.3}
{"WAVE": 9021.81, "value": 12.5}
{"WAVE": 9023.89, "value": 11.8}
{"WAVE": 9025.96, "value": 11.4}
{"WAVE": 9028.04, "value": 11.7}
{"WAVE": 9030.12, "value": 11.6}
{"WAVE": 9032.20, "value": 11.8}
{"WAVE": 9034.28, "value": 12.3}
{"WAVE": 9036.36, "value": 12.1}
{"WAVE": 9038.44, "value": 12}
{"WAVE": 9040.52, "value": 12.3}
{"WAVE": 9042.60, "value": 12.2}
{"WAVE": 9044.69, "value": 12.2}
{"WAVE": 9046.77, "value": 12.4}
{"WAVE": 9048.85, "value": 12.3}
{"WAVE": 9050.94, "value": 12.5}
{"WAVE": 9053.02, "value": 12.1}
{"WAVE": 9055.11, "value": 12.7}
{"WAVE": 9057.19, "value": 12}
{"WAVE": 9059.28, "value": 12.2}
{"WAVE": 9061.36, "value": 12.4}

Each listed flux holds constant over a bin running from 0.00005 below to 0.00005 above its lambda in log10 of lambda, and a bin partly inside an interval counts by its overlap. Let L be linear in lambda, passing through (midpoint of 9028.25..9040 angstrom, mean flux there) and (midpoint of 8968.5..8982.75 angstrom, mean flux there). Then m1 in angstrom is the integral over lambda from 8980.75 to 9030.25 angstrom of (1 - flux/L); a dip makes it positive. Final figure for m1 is 0.68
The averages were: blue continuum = 12.3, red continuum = 12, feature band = 12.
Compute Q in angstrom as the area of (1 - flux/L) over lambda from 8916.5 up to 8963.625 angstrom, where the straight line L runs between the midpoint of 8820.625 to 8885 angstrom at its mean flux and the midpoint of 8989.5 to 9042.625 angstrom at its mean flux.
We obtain -0.96 angstrom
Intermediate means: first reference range 12.2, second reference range 11.9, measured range 12.3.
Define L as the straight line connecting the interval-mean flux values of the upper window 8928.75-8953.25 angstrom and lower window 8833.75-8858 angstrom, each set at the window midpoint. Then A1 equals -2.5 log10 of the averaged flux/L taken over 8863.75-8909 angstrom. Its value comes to 0.02 mag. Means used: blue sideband 12.5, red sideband 12.2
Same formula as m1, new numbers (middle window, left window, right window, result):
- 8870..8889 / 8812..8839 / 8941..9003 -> 0.2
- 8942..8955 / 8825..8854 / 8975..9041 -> -0.2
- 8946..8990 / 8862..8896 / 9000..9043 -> -1.2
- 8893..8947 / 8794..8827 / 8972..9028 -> -1.4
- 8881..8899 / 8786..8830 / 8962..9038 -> -0.3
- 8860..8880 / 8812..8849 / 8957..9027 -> 0.6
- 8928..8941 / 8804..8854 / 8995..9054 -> 0.0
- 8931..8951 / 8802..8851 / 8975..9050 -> -0.3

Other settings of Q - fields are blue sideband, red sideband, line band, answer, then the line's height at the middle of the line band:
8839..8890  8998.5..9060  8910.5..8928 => -0.51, 12.1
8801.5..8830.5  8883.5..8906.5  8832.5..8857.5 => -0.96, 12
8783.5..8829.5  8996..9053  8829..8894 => -0.79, 12.1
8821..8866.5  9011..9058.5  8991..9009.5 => -0.14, 12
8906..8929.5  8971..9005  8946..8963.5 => 0.01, 12.3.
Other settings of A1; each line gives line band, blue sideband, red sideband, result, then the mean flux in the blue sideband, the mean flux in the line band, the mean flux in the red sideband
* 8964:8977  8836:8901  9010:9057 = -0.02 mag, 12.2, 12.3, 12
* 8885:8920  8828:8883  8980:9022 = -0.02 mag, 12.2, 12.3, 12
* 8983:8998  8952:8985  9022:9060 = 0.01 mag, 12.3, 12.1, 12.1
